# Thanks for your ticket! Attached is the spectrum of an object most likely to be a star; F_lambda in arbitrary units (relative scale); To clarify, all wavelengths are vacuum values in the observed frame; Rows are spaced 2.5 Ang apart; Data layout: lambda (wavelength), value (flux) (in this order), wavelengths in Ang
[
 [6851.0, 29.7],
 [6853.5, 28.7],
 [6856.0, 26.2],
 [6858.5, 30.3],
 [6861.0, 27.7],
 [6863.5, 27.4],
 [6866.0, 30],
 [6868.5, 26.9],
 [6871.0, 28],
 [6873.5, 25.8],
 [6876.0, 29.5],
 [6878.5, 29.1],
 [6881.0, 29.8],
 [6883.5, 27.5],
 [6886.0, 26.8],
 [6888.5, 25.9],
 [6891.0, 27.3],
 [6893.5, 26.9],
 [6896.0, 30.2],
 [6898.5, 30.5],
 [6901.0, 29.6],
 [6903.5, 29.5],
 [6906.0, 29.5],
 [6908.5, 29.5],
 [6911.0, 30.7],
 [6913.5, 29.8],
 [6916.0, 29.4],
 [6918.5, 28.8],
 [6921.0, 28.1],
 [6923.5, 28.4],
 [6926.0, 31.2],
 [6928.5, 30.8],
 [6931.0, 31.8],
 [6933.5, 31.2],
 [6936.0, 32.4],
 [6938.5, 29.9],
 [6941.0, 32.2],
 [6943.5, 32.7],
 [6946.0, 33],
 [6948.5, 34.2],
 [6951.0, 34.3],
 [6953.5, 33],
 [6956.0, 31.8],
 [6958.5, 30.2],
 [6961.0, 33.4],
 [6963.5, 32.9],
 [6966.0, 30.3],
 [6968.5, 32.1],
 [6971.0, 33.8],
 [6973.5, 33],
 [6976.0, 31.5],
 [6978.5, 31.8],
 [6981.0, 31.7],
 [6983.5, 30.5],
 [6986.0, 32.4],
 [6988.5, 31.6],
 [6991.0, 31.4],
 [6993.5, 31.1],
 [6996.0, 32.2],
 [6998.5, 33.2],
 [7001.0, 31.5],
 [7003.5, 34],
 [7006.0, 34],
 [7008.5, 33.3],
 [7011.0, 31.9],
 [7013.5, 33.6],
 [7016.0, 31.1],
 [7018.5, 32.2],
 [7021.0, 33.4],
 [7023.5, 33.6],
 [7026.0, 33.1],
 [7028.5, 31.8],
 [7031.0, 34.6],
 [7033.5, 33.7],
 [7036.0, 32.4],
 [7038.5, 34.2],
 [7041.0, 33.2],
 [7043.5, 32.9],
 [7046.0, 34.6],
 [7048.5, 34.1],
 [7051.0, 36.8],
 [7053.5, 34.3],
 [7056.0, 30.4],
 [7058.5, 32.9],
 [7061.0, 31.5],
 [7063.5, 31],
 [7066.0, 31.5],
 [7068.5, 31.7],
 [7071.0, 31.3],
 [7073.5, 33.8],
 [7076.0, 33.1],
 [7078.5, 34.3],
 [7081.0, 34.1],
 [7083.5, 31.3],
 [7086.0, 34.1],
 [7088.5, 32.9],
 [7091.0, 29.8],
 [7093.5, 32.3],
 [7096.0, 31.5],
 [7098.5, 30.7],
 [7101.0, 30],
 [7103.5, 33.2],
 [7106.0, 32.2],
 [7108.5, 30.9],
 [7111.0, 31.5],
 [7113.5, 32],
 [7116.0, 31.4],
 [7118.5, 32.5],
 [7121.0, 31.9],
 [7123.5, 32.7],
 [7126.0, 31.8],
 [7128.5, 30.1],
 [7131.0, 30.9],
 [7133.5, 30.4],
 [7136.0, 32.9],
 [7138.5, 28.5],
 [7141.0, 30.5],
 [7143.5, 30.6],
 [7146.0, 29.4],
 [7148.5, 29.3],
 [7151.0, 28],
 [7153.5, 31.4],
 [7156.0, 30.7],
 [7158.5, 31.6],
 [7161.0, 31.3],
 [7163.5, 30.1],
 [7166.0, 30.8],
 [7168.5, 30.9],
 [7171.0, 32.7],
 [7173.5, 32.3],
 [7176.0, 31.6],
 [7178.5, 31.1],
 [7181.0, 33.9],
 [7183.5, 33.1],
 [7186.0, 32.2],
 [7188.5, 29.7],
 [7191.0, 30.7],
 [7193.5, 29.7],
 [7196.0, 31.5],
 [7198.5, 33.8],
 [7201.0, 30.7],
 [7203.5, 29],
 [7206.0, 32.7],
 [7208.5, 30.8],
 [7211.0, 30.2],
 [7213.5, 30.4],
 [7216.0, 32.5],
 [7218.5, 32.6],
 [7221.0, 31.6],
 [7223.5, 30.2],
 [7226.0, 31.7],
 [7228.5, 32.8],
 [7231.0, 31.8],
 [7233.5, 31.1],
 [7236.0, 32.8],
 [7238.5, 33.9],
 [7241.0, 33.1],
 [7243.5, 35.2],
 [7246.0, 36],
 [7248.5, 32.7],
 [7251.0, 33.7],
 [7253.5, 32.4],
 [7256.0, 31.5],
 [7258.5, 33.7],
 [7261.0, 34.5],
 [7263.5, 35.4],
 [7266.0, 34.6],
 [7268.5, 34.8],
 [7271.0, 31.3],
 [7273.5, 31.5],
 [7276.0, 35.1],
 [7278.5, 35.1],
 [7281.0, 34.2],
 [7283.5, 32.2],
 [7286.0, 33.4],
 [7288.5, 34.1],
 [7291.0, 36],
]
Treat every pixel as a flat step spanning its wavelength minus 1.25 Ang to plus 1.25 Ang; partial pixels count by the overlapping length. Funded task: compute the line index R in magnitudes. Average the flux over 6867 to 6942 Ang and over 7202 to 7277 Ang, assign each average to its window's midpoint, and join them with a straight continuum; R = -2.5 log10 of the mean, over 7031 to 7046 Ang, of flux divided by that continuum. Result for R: -0.10 mag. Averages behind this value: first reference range 29.2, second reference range 32.6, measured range 33.5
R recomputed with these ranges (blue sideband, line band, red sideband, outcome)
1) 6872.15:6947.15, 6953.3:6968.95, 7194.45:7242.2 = -0.07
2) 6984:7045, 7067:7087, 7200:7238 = -0.02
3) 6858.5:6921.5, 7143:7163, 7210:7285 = 0.05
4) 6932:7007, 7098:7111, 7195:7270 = 0.03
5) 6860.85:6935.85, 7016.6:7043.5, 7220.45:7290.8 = -0.09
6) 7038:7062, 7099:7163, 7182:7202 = 0.05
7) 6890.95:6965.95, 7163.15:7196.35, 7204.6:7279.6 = 0.03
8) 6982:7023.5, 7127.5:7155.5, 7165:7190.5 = 0.06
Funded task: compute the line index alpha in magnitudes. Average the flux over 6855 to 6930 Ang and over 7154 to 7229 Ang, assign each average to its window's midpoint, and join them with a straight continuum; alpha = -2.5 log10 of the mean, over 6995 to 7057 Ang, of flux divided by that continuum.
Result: -0.11 mag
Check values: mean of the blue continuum 28.7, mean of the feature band 33.2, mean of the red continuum 31.4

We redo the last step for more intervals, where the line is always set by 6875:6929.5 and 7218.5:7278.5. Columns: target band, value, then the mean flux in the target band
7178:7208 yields 0.033 mag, 31.5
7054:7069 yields -0.025 mag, 31.6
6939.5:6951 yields -0.123 mag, 33.1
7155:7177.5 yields 0.028 mag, 31.3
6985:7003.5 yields -0.067 mag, 32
